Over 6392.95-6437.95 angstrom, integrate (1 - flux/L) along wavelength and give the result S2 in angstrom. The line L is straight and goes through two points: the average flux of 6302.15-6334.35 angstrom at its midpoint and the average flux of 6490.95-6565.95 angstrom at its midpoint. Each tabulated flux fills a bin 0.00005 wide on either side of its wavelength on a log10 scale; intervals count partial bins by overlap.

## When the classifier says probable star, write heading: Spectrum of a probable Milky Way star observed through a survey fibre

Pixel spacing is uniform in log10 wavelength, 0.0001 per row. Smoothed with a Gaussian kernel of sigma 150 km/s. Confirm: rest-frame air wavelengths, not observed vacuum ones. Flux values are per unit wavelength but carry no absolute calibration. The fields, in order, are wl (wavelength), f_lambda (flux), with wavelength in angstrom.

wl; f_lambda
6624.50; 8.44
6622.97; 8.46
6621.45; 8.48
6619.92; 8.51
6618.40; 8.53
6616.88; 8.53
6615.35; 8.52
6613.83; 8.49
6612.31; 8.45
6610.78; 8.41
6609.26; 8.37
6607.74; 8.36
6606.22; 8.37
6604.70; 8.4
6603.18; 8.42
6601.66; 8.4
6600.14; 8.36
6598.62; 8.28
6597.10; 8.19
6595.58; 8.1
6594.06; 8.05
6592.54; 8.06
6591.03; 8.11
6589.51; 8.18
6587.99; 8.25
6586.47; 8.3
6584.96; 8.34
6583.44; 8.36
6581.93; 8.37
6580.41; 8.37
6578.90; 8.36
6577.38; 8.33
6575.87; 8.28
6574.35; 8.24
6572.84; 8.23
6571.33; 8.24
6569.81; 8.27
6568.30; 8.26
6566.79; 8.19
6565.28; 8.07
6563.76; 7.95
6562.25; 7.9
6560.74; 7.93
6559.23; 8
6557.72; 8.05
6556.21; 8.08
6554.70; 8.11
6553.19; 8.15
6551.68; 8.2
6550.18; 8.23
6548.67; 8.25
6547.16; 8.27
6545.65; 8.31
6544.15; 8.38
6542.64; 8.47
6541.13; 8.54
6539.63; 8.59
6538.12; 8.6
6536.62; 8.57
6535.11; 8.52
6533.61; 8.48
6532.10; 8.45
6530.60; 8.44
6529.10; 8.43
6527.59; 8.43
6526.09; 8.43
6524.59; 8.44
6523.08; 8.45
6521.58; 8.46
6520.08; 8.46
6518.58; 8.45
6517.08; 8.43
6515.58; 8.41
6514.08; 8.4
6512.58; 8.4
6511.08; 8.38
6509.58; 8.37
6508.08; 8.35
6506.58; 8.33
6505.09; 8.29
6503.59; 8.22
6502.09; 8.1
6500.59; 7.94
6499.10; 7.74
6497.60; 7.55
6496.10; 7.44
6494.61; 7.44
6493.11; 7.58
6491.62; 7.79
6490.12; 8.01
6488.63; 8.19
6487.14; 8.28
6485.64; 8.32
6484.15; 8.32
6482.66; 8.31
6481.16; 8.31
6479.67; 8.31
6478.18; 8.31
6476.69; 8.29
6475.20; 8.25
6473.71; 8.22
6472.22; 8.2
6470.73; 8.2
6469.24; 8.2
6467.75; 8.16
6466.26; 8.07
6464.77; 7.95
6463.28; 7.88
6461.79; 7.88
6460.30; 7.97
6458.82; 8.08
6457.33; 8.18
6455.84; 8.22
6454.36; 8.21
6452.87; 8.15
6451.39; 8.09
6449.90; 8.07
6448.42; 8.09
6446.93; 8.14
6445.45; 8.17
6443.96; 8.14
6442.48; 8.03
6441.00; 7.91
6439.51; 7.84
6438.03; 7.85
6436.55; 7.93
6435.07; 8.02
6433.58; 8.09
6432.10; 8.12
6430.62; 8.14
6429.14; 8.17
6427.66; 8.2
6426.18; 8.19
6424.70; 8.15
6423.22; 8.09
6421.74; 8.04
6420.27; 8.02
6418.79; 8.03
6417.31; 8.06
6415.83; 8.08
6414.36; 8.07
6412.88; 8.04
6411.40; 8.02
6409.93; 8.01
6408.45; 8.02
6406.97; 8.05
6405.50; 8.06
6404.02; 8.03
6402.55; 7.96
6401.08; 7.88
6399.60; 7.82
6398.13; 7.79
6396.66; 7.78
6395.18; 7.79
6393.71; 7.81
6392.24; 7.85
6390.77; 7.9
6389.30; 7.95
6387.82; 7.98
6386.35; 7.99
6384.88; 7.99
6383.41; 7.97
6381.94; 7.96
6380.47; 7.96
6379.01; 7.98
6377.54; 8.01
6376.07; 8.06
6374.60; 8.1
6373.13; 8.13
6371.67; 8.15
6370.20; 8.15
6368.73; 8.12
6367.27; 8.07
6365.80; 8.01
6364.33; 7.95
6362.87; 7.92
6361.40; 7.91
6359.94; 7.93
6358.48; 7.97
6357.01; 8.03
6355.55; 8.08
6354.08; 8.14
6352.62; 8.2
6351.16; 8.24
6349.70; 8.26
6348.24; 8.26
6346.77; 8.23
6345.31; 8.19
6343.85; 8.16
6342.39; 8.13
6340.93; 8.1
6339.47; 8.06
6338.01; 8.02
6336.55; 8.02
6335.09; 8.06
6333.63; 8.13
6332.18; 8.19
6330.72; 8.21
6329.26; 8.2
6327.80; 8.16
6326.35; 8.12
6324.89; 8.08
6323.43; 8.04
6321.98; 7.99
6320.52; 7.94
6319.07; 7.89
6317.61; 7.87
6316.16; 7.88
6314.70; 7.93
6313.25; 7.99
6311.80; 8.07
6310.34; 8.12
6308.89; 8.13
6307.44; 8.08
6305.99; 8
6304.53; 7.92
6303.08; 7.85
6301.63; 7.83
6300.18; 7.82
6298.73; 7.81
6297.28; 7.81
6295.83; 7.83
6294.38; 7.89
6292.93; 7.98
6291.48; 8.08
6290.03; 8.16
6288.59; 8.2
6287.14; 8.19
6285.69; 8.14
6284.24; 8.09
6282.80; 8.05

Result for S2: 0.6 angstrom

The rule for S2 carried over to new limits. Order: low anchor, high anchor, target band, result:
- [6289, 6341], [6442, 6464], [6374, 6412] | 0.49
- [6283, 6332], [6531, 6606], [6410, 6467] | 0.55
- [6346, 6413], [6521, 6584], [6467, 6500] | 0.49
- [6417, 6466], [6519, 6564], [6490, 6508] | 0.73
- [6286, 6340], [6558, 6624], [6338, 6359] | -0.24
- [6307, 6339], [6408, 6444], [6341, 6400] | 0.19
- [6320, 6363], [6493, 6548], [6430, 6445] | 0.36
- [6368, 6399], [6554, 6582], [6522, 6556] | -1.08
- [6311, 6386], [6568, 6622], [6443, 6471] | 0.29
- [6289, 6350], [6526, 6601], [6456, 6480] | 0.13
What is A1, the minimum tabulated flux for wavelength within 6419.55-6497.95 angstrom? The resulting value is 7.44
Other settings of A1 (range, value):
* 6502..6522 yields 8.1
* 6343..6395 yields 7.81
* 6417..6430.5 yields 8.02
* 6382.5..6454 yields 7.78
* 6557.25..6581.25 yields 7.9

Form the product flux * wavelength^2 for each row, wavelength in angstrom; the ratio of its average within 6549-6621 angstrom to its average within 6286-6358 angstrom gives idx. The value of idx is 1.1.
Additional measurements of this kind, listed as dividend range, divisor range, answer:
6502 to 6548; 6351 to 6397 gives 1.10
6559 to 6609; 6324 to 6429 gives 1.09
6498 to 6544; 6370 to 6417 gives 1.09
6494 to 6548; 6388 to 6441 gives 1.07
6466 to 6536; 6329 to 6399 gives 1.07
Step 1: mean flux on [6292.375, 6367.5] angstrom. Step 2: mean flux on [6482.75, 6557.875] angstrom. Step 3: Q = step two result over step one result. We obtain 1.0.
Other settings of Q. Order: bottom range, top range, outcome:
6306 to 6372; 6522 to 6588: 1.03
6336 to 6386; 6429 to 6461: 1.00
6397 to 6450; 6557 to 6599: 1.02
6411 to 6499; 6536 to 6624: 1.03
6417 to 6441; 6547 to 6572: 1.01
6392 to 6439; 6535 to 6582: 1.03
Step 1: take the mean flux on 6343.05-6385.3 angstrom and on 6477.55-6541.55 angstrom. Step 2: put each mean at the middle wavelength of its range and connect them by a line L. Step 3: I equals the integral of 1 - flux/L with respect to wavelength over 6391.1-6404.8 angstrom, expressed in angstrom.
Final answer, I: 0.4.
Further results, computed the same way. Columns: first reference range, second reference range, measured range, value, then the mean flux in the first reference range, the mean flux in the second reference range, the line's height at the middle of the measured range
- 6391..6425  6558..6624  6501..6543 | -1.3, 7.97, 8.28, 8.17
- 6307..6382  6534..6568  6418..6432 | 0.0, 8.07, 8.25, 8.14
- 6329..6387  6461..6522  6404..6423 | 0.2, 8.08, 8.15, 8.11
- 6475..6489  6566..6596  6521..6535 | -0.3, 8.29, 8.25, 8.27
